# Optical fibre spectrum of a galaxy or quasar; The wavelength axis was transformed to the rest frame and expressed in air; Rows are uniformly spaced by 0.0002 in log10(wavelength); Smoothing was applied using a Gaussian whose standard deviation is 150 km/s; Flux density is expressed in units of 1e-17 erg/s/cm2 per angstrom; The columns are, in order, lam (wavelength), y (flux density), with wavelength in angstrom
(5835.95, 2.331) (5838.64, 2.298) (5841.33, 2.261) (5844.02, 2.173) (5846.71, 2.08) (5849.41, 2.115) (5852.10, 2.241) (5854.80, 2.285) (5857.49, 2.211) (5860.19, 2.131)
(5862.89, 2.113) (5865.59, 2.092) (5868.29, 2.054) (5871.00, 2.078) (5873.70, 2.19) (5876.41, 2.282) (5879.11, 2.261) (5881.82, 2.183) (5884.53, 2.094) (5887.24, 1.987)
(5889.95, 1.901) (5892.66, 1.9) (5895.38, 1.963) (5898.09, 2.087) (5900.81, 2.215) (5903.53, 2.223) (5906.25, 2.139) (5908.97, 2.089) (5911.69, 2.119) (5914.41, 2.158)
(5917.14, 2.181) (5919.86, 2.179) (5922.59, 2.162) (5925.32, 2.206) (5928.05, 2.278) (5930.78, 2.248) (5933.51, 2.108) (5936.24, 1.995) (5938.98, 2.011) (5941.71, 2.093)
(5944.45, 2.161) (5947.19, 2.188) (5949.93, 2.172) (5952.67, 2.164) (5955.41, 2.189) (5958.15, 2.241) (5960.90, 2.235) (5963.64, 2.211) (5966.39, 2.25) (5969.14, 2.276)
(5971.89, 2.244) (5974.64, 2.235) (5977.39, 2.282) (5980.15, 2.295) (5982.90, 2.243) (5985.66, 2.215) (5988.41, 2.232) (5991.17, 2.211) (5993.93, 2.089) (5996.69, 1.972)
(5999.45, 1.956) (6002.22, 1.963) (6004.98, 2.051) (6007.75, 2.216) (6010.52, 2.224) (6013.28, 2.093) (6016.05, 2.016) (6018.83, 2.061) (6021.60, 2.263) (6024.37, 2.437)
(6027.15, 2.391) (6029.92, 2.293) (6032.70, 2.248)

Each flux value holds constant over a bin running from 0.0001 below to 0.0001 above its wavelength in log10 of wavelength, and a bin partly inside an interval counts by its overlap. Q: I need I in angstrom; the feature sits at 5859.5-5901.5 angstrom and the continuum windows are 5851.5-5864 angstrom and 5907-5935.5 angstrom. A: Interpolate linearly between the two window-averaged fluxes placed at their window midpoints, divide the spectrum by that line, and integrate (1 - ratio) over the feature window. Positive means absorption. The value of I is 1.8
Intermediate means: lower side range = 2.2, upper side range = 2.17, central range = 2.09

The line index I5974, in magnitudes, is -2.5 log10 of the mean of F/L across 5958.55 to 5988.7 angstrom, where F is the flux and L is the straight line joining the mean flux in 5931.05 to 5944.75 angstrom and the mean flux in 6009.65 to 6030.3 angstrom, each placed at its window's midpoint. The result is -0.05 mag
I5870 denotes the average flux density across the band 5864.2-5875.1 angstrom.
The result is 2.1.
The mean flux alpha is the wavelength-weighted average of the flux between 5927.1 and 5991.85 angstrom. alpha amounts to 2.2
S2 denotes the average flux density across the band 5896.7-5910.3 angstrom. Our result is 2.15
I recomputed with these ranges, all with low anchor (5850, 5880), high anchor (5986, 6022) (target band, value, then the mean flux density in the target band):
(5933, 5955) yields 0.19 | 2.12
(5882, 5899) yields 1.27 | 2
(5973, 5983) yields -0.71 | 2.27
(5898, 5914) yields 0.02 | 2.15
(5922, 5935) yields -0.36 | 2.2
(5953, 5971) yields -0.90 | 2.23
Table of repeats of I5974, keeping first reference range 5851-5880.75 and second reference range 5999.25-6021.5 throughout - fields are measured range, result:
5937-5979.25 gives -0.04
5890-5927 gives 0.02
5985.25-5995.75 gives -0.04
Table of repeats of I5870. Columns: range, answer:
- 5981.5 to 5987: 2.23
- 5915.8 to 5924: 2.17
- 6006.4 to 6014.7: 2.18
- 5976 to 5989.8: 2.25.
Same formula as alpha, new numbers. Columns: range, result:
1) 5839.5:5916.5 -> 2.13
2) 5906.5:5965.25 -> 2.16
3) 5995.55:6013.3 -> 2.07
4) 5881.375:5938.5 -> 2.11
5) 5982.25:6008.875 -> 2.11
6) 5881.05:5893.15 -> 2.01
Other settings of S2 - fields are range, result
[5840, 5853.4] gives 2.17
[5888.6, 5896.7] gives 1.92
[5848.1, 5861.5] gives 2.2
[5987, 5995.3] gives 2.18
